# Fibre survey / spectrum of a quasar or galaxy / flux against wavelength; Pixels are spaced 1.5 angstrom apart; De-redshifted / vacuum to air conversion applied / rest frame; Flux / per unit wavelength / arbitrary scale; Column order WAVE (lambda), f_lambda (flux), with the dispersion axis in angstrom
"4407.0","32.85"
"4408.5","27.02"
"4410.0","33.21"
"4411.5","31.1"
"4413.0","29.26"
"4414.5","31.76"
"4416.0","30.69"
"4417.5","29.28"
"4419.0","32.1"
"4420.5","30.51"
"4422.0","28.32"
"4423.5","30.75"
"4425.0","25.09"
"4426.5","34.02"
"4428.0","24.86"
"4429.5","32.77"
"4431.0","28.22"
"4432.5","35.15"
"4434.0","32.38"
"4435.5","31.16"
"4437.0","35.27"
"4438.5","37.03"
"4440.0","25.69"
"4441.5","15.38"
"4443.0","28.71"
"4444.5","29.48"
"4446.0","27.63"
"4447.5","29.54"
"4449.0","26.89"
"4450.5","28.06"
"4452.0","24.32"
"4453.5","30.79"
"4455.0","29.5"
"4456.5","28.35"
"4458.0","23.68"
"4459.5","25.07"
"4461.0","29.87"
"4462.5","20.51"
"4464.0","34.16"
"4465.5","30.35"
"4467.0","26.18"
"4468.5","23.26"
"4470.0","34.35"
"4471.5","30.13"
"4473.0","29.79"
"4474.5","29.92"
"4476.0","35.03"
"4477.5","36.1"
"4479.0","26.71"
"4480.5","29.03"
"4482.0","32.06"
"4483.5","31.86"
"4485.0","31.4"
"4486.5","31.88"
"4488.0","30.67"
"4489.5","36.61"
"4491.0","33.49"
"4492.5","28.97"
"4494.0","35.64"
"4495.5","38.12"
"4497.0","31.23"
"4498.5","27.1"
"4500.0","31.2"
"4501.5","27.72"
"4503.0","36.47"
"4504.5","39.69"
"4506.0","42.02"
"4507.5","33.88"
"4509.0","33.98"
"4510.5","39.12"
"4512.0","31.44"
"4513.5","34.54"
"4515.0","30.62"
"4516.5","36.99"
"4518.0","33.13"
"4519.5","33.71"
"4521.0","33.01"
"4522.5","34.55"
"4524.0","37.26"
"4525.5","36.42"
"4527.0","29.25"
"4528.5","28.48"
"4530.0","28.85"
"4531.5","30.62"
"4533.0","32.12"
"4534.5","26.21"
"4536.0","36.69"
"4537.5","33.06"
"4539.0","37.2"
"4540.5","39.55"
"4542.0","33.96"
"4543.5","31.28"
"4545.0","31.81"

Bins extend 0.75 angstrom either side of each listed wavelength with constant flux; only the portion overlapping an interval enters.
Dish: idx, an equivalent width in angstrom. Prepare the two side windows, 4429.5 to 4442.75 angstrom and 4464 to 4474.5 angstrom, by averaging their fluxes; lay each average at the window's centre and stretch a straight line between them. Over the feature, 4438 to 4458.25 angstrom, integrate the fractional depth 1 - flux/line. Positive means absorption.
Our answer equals 1.6 angstrom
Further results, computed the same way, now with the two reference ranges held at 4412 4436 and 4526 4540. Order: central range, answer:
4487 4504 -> -0.7 angstrom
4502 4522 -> -2.4 angstrom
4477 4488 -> 0.0 angstrom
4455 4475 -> 1.8 angstrom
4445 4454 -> 0.8 angstrom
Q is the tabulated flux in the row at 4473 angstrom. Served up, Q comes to 29.79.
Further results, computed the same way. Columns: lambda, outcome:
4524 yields 37.26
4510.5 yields 39.12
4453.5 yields 30.79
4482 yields 32.06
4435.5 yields 31.16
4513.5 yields 34.54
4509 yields 33.98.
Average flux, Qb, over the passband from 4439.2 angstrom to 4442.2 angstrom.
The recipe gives 20.9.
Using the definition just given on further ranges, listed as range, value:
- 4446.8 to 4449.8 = 28.2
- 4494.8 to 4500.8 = 31.8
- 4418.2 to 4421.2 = 31.3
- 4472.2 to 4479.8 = 31.5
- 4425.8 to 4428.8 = 29.4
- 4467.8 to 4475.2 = 29.5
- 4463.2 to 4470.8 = 29.6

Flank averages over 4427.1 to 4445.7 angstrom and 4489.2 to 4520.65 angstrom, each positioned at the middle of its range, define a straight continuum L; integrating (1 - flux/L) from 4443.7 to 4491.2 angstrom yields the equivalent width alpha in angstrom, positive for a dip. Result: 3.2 angstrom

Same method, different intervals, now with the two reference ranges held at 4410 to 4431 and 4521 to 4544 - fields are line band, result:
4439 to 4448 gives 1.3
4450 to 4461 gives 1.3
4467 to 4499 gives 0.3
